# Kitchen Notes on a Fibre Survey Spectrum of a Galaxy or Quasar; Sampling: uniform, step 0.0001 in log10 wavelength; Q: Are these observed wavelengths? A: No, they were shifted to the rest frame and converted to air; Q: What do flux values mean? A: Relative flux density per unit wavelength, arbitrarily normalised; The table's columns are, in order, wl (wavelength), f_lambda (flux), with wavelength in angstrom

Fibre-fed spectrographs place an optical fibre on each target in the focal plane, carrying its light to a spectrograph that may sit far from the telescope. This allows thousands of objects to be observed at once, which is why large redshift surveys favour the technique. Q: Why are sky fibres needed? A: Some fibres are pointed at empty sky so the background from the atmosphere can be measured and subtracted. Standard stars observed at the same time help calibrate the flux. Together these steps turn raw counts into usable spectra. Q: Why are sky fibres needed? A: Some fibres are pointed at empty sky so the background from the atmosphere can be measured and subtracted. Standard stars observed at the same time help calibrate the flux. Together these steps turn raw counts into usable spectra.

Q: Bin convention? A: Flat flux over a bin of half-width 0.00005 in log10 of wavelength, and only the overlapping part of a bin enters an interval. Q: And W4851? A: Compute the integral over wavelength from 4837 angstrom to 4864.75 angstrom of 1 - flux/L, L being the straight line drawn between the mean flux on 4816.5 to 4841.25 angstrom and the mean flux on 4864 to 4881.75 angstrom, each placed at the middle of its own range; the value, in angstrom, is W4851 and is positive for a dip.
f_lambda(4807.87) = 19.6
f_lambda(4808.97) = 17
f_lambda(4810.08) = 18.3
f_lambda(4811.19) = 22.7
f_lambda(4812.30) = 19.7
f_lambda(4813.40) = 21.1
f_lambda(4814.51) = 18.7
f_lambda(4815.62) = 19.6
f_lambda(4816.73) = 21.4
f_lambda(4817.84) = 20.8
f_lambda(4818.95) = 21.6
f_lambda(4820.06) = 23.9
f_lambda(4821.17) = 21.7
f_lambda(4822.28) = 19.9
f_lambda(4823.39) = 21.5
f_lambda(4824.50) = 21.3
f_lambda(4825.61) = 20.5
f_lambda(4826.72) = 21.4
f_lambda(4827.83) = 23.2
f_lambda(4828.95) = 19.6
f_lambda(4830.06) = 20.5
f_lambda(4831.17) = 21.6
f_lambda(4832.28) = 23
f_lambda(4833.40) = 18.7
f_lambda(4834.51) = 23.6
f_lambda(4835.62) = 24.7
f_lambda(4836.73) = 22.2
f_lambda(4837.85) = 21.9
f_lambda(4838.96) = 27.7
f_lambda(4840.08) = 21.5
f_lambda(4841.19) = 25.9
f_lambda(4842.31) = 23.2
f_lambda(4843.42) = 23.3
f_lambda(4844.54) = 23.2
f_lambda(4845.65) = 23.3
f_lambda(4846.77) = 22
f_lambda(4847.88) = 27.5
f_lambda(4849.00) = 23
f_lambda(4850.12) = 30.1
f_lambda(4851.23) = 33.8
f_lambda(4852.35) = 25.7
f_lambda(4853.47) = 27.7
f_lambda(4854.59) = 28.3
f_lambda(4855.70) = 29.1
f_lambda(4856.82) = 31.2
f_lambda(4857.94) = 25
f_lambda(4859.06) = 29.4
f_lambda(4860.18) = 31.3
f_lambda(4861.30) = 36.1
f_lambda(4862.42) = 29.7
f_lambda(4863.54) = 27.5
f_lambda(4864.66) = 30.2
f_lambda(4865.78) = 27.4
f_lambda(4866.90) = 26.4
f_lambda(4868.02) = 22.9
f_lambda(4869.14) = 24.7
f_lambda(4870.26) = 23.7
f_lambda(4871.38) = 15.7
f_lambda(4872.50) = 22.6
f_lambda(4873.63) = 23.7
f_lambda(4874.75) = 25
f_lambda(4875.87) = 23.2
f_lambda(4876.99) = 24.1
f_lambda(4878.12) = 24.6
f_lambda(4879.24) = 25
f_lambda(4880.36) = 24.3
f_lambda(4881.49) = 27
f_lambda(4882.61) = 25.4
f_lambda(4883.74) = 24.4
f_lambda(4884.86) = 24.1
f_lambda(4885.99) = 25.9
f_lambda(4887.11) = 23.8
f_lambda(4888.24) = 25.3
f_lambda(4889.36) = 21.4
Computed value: -4.5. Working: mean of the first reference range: 22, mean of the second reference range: 24.4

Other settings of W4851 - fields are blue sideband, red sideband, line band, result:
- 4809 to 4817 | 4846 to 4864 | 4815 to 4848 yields 1.9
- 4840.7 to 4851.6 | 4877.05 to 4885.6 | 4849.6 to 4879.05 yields -2.0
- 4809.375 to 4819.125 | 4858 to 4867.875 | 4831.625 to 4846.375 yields 1.0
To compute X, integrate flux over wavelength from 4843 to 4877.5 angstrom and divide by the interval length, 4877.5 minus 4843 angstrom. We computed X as 26.4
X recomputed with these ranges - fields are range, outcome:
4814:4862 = 24.2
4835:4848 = 23.8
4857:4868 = 29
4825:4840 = 22.2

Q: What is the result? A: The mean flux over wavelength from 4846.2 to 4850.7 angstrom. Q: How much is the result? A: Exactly 25.7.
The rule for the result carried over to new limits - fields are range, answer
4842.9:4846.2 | 23.3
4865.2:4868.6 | 25.6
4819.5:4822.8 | 21.9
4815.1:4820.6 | 21.5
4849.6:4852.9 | 29.9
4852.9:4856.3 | 28.4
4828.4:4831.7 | 20.6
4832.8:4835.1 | 21.2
